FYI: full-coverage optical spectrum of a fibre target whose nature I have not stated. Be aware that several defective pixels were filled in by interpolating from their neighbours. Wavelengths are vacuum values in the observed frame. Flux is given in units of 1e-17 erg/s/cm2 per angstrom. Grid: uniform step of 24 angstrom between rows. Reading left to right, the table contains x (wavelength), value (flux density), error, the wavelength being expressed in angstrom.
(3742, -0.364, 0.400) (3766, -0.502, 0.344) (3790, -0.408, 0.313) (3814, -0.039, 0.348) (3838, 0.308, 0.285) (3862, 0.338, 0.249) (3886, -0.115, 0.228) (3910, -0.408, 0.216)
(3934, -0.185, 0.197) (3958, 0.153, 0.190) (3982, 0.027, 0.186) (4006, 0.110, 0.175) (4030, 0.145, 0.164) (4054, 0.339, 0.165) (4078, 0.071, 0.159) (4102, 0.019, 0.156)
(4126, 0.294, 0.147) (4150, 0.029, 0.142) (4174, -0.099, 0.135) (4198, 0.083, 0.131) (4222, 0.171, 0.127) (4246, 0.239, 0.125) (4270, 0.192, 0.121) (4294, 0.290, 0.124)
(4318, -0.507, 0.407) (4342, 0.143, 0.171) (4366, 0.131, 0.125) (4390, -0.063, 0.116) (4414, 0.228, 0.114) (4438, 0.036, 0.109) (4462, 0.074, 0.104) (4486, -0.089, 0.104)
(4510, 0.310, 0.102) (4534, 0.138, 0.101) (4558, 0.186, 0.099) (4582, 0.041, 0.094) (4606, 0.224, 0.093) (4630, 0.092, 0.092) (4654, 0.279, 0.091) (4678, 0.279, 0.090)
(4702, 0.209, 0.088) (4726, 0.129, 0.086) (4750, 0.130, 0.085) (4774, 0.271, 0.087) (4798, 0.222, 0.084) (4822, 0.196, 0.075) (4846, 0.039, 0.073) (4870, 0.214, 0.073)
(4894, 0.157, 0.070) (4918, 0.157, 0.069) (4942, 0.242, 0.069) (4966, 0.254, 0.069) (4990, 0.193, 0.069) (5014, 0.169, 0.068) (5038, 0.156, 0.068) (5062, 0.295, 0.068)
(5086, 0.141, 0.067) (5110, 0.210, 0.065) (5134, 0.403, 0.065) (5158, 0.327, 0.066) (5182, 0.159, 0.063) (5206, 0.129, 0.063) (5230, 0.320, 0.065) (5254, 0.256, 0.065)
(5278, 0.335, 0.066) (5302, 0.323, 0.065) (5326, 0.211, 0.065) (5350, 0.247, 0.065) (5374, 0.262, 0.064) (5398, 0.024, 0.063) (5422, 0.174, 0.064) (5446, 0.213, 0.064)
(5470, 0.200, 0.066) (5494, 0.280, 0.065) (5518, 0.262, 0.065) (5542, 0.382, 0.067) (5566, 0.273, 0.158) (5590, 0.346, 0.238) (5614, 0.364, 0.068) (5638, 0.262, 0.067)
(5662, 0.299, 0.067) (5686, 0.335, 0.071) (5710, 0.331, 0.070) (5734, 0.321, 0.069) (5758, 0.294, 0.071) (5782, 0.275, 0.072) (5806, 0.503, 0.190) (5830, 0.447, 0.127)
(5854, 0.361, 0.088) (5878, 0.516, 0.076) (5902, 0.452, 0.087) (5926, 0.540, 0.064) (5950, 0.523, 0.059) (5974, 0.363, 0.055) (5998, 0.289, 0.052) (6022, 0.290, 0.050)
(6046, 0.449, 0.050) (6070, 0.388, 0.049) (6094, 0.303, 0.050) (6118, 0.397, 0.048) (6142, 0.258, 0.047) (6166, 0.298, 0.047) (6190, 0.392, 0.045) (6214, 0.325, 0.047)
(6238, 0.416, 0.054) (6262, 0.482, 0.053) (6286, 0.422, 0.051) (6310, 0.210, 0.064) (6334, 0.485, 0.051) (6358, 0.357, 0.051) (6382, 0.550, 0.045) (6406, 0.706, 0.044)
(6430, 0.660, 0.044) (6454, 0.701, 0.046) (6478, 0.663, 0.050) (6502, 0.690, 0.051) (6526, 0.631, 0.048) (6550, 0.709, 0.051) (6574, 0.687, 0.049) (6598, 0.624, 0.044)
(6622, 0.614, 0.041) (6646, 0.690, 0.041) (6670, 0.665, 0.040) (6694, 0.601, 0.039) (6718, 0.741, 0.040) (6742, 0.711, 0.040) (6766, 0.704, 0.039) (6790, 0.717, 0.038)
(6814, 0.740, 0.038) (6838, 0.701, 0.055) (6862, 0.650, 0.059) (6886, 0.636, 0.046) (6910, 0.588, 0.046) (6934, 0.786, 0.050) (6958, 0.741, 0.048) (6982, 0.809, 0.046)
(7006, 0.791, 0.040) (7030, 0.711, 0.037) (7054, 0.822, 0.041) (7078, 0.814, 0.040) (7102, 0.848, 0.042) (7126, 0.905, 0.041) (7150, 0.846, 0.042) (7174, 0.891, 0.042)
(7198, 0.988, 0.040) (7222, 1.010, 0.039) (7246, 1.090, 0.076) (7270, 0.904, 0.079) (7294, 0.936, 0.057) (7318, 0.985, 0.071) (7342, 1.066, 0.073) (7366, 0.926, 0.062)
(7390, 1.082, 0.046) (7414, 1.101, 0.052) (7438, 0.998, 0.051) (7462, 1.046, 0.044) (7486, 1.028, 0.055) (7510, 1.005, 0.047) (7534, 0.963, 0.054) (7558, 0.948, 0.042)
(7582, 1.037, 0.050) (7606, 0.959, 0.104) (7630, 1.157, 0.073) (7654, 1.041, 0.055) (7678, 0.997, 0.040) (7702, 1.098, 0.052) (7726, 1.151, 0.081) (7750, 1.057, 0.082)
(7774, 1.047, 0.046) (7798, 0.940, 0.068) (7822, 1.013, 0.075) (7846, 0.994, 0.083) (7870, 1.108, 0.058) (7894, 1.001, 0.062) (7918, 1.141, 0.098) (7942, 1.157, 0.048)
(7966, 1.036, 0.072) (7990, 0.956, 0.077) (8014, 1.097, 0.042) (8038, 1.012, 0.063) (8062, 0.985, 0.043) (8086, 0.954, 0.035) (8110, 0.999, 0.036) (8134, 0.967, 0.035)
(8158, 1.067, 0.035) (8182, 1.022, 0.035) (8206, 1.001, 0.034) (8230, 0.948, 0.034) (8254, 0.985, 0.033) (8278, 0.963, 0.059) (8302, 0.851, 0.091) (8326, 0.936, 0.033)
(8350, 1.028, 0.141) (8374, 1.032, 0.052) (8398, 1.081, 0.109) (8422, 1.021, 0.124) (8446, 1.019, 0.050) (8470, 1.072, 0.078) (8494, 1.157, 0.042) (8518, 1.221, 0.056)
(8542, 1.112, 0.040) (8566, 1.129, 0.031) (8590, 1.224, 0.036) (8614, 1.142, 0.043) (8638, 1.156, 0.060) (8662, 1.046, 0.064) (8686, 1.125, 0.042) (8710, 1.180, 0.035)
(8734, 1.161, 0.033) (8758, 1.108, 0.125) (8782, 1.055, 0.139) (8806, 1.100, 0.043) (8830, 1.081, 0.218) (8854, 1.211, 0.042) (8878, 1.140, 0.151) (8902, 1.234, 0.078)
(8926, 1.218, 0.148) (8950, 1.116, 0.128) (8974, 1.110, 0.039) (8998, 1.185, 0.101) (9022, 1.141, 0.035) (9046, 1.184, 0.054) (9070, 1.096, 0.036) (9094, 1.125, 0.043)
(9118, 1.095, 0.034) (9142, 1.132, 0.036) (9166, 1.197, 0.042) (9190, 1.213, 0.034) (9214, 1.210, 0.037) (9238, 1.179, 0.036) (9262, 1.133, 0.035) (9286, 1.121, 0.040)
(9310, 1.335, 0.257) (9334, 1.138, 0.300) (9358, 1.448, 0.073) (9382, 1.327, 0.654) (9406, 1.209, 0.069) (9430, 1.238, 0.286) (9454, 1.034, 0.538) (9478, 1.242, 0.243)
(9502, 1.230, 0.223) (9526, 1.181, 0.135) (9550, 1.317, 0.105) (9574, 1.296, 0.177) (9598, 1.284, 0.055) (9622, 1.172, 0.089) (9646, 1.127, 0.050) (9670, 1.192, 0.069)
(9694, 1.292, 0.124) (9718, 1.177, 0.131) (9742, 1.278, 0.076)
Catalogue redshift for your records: 0.603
